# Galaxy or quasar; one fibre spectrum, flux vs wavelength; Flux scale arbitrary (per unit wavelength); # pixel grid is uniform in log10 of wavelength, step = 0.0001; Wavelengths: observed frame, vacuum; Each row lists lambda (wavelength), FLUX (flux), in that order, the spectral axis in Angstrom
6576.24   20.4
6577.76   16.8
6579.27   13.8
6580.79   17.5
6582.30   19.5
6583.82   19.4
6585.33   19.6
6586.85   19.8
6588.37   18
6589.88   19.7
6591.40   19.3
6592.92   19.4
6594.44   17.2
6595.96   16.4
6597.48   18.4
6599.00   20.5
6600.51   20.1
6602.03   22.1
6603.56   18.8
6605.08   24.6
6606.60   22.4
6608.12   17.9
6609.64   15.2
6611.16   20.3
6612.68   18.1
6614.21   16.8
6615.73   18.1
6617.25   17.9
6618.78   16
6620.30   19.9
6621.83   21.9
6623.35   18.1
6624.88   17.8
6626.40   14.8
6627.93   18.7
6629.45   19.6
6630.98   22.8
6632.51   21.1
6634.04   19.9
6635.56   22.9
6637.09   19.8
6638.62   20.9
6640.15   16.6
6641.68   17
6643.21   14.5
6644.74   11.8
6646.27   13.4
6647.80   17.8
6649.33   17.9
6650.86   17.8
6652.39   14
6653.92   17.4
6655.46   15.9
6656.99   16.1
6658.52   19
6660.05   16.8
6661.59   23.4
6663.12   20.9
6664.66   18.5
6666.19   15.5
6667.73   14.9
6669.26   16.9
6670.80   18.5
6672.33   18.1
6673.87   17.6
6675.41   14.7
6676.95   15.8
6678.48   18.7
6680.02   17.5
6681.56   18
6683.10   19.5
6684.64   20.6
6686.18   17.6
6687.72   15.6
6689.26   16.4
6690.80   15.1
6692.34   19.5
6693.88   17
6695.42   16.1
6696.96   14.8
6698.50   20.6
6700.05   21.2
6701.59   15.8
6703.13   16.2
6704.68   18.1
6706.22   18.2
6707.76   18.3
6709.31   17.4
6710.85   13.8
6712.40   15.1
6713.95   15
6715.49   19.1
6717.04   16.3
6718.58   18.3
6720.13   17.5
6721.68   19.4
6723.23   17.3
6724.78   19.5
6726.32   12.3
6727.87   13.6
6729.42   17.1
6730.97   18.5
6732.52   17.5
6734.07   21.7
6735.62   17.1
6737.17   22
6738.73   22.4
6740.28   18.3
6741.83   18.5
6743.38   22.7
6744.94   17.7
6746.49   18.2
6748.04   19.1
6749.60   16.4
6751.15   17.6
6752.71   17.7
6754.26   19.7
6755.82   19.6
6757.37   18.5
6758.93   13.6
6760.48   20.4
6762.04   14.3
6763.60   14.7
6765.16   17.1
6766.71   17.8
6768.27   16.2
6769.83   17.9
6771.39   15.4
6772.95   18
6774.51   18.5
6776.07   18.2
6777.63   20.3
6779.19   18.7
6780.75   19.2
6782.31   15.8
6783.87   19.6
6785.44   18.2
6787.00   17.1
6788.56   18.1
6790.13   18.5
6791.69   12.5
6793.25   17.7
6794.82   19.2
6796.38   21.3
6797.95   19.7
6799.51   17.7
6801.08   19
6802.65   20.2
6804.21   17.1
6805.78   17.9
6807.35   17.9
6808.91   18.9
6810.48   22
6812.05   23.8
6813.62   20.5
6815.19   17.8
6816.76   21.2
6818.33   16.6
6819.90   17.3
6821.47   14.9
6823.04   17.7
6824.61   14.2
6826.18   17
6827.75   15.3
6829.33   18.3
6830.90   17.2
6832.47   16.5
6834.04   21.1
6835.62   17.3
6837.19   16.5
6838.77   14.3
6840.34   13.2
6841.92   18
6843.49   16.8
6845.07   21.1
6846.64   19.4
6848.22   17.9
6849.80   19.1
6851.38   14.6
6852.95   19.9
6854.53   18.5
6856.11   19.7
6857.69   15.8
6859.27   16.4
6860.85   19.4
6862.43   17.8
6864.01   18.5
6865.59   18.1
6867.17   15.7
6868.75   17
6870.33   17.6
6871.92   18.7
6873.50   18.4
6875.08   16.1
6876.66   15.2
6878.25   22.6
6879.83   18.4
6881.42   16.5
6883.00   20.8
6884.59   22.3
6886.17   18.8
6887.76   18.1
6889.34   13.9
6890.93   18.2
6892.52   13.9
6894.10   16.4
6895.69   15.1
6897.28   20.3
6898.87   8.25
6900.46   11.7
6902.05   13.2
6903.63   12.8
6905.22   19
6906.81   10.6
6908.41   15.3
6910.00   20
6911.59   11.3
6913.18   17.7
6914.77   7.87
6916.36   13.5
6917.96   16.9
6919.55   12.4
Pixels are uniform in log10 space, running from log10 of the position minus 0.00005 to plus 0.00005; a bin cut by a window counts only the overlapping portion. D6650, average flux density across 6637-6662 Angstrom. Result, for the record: 16.9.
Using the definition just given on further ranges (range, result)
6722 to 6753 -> 18.3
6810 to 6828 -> 18.2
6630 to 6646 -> 18.6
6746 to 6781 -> 17.7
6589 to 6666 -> 18.5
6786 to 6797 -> 17.7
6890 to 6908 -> 14.5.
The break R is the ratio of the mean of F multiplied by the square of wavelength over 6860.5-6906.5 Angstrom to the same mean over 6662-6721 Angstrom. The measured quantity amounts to 1.03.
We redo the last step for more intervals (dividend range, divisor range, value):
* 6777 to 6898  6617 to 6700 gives 1.06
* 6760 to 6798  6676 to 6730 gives 1.05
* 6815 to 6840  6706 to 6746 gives 0.98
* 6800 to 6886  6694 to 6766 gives 1.05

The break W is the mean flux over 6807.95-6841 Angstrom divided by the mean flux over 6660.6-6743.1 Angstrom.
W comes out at 1.0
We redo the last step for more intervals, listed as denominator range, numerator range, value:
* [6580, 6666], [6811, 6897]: 0.96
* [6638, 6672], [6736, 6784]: 1.06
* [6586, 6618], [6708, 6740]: 0.92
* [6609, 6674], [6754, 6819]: 1.02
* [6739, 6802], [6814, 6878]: 0.97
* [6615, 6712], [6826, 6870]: 0.99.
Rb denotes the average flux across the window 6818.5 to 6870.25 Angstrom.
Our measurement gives 17.3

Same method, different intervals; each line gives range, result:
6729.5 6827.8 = 18.2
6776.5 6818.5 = 18.8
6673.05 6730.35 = 17.2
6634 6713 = 17.4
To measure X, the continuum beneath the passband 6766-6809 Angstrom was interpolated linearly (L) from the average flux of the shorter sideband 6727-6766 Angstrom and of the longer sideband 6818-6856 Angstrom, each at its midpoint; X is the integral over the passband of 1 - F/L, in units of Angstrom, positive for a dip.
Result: -0.8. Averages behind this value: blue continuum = 18.1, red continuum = 17.3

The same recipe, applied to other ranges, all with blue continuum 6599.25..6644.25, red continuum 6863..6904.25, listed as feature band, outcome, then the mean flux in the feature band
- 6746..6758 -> -0.3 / 18.4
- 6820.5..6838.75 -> 0.5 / 16.8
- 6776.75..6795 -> -0.2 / 17.9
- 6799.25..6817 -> -2.1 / 19.5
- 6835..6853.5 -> -0.2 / 17.3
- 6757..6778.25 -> 0.8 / 17.2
